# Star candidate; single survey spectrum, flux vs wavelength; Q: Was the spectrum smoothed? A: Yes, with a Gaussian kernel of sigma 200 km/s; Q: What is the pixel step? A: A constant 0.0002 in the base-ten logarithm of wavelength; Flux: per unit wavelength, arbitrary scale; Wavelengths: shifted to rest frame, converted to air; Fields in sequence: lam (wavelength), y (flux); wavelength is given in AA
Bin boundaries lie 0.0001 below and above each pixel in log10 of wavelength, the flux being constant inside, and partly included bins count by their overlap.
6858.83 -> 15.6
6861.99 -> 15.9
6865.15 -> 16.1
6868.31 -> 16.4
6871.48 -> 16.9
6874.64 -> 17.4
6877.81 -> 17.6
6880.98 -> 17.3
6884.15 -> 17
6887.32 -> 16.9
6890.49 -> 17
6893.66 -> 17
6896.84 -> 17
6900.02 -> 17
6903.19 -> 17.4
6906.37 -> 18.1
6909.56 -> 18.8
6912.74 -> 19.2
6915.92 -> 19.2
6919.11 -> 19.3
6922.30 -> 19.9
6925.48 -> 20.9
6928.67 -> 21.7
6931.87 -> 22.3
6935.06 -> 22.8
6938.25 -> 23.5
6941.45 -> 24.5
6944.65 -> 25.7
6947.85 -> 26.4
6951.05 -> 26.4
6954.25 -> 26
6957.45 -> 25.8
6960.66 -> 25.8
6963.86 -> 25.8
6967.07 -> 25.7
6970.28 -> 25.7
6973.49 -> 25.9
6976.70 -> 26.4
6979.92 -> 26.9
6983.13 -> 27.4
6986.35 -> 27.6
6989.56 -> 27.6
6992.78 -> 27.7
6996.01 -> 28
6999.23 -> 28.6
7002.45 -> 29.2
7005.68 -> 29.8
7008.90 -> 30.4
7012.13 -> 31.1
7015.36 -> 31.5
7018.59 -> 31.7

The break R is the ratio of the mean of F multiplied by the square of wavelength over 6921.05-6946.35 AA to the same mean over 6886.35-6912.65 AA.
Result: 1.3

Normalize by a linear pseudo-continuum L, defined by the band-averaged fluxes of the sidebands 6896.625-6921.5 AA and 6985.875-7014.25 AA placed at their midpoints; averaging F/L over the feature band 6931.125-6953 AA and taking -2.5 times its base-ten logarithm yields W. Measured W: -0.11 mag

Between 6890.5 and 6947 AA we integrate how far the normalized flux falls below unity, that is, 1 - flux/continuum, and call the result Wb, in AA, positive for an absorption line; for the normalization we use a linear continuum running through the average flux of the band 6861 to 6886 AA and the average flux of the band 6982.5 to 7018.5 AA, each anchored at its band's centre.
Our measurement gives 2.8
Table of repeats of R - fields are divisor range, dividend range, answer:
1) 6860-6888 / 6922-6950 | 1.41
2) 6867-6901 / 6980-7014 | 1.74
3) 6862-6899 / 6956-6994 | 1.61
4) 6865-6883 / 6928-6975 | 1.50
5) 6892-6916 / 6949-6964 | 1.48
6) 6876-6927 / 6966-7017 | 1.60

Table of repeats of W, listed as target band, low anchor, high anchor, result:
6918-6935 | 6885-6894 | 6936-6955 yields 0.07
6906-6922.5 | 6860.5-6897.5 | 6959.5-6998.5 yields 0.07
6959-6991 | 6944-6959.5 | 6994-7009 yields 0.04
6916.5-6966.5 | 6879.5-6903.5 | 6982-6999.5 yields -0.06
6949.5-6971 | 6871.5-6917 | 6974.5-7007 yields -0.06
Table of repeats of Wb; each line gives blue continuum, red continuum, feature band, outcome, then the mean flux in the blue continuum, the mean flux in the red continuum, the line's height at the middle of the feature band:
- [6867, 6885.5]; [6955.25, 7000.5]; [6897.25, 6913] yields 1.5 AA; 17.1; 26.8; 19.8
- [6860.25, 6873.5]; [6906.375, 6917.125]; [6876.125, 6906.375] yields 0.9 AA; 16.4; 18.9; 17.7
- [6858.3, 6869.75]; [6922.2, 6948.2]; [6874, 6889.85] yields 0.5 AA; 16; 23.1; 17.8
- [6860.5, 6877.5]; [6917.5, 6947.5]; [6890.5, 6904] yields 1.5 AA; 16.6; 22.5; 19.2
